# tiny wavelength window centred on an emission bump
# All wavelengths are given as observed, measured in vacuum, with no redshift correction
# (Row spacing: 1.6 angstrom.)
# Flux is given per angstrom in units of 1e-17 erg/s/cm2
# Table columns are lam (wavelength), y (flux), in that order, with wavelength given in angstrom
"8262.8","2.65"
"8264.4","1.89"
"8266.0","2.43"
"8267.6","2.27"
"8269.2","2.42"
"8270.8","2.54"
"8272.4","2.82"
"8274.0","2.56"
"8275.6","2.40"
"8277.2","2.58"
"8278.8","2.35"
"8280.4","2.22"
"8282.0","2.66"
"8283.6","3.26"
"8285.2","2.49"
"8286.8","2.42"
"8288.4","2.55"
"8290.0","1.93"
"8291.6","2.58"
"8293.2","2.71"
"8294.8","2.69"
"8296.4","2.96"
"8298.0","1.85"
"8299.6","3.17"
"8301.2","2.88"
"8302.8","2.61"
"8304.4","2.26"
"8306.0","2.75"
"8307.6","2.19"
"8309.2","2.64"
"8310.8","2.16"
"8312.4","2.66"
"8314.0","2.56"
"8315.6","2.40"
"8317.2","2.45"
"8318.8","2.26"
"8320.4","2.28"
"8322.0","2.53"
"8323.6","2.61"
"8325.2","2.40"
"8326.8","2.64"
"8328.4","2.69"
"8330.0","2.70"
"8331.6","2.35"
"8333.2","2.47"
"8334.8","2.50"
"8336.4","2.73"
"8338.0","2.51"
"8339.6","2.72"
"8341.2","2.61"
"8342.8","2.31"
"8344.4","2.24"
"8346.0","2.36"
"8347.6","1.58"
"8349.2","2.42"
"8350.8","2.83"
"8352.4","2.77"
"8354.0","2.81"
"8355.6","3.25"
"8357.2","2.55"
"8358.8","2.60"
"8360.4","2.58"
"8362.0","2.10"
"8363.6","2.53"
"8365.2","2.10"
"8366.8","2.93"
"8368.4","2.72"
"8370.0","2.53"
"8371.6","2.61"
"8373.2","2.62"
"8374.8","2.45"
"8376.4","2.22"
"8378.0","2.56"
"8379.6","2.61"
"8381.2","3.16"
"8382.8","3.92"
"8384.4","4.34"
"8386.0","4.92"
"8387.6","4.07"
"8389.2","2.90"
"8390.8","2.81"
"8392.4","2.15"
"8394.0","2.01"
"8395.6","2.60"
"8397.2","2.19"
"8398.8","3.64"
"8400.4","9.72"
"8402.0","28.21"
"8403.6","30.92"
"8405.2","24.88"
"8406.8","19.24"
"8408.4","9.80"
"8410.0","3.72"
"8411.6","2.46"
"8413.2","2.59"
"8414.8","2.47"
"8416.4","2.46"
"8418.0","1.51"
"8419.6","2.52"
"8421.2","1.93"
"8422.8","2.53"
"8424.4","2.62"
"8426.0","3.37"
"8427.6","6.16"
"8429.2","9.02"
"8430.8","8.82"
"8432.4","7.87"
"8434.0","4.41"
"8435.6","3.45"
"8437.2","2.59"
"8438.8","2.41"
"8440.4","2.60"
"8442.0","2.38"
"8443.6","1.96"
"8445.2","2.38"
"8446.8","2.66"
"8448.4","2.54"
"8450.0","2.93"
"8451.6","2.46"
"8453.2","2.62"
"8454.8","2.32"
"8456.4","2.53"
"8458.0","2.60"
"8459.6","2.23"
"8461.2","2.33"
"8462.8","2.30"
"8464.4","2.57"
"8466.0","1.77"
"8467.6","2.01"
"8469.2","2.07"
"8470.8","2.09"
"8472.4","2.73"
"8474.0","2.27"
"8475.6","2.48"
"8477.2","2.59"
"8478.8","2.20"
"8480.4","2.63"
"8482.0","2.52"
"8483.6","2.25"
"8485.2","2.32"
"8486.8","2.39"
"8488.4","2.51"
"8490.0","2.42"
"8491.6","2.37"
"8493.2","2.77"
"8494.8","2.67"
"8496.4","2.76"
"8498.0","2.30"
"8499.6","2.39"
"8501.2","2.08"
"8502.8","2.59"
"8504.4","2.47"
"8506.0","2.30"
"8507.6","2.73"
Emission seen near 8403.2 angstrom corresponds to Halpha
